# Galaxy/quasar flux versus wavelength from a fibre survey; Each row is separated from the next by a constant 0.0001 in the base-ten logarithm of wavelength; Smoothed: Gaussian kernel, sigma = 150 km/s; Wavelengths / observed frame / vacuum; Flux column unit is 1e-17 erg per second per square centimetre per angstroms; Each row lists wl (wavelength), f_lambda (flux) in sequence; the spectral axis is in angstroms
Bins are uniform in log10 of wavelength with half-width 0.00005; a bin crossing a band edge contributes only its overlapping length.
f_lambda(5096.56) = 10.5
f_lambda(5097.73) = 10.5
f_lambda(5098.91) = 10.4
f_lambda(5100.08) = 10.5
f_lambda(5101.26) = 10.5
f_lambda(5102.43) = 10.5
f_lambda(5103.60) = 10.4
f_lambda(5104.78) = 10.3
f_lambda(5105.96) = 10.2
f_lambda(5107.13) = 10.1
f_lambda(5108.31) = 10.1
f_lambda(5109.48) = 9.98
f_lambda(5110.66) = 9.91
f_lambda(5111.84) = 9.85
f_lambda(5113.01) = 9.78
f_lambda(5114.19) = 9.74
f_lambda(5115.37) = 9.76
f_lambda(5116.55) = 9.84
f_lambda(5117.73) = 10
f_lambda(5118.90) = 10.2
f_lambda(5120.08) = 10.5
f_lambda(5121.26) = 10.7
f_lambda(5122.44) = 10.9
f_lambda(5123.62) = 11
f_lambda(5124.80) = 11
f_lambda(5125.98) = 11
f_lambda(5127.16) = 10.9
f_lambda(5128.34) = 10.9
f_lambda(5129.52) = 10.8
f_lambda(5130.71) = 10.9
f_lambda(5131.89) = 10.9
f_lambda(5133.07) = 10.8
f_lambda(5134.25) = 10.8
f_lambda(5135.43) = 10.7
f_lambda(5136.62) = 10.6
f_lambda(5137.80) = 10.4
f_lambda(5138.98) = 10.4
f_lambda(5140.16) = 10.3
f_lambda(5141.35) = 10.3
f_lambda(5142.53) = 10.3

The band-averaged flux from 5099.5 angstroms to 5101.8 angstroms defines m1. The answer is 10.5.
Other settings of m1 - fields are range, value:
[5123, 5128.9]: 11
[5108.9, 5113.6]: 9.88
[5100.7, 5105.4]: 10.4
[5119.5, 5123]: 10.7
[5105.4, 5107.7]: 10.2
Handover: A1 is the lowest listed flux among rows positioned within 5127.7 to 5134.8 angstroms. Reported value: 10.8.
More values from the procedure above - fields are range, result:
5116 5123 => 9.84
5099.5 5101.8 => 10.5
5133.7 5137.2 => 10.6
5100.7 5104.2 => 10.4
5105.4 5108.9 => 10.1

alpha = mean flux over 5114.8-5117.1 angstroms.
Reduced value 9.79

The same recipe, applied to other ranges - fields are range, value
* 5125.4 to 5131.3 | 10.9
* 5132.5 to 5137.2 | 10.7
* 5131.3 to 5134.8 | 10.8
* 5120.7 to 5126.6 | 10.9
